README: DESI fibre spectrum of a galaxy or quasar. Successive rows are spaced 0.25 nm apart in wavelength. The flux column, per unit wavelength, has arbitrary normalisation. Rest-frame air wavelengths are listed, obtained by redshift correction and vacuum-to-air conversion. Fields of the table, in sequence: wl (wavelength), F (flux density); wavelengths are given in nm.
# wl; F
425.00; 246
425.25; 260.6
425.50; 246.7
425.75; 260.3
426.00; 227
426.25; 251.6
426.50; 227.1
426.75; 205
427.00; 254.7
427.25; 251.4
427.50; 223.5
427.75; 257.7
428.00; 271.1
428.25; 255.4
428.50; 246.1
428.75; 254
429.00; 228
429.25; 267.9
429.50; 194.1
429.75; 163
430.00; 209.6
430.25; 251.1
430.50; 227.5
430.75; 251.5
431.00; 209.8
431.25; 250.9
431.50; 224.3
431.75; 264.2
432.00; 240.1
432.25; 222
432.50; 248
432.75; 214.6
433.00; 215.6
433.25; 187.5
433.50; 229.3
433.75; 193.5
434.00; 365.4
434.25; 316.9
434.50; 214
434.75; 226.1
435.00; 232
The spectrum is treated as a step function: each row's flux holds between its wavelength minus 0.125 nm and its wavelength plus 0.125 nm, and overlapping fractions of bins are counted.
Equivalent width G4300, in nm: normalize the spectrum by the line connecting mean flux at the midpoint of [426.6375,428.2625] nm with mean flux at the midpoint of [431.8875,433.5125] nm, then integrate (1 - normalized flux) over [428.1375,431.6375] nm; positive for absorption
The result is 0.05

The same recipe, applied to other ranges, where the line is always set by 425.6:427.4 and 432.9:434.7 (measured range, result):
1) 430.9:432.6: 0.05 nm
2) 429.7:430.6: 0.10 nm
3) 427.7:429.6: -0.05 nm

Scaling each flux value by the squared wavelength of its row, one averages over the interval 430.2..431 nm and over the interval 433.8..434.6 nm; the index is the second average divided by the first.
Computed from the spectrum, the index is 1.2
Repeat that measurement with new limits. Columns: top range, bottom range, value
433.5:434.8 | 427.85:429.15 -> 1.07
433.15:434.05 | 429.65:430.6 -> 1.12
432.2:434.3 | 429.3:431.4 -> 1.11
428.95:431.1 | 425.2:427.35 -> 0.94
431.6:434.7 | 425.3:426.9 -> 1.05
